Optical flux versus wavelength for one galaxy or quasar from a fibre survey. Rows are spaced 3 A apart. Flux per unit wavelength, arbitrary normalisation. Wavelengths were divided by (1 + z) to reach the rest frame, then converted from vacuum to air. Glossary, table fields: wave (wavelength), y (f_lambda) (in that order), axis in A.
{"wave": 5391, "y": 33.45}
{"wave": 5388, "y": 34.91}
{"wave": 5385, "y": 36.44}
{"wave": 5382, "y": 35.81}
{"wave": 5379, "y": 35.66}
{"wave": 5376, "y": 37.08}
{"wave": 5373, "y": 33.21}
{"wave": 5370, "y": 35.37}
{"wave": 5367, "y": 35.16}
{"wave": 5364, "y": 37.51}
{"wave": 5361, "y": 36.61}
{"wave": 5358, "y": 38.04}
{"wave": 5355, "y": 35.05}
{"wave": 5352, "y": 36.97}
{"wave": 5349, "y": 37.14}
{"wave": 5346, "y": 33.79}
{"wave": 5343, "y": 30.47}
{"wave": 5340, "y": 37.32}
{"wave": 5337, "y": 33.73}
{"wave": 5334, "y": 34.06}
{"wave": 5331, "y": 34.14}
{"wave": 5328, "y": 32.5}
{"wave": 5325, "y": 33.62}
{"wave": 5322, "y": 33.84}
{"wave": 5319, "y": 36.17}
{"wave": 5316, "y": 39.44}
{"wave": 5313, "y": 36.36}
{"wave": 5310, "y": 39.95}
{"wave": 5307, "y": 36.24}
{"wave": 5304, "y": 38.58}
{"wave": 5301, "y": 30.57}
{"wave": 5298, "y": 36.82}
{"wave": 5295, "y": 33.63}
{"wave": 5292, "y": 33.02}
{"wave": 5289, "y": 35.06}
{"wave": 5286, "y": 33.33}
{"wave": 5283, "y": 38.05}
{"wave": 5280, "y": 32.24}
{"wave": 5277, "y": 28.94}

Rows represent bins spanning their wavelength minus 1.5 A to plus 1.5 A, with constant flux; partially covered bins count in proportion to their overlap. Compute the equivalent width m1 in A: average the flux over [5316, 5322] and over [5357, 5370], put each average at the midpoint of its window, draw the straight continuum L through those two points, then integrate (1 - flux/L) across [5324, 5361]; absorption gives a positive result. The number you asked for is 1.7 A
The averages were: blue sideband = 36.4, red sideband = 36.6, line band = 34.8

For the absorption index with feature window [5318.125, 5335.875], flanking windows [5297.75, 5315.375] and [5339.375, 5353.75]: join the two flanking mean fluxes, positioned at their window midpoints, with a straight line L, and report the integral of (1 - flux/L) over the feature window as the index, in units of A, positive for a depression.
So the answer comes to 0.9 A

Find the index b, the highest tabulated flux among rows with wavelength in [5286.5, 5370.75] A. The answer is 39.95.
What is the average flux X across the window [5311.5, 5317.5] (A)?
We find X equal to 37.9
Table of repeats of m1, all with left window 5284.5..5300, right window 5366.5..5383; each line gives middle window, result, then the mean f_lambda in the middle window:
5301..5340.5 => -1.11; 35.6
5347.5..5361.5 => -0.67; 36.8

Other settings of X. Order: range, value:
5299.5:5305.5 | 34.6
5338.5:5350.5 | 34.7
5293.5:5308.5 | 35.2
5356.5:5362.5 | 37.3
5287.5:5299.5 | 34.6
